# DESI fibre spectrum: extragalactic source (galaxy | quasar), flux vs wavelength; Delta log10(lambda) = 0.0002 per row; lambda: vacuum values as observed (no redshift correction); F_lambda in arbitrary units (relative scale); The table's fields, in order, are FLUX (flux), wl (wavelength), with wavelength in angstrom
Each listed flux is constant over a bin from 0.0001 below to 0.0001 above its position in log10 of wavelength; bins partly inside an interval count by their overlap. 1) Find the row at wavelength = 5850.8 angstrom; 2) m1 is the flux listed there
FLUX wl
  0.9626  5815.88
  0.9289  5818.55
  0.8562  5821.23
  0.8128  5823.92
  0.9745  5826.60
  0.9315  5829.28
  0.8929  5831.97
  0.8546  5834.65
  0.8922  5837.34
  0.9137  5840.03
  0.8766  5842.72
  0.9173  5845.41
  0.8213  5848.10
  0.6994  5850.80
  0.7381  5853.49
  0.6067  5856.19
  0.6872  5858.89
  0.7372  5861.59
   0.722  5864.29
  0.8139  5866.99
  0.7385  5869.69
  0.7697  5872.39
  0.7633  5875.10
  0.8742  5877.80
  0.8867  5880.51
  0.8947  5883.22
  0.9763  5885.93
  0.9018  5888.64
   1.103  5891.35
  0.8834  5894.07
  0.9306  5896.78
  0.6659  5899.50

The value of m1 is 0.6994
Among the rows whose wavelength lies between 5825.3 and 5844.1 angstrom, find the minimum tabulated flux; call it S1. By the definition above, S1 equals 0.8546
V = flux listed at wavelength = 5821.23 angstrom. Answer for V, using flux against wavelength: 0.8562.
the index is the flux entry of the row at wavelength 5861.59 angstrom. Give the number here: 0.7372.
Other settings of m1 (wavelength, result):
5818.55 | 0.9289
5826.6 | 0.9745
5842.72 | 0.8766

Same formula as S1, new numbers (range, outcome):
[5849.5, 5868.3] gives 0.6067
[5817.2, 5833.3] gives 0.8128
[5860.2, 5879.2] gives 0.722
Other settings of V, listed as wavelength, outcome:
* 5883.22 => 0.8947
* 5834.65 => 0.8546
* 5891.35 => 1.103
